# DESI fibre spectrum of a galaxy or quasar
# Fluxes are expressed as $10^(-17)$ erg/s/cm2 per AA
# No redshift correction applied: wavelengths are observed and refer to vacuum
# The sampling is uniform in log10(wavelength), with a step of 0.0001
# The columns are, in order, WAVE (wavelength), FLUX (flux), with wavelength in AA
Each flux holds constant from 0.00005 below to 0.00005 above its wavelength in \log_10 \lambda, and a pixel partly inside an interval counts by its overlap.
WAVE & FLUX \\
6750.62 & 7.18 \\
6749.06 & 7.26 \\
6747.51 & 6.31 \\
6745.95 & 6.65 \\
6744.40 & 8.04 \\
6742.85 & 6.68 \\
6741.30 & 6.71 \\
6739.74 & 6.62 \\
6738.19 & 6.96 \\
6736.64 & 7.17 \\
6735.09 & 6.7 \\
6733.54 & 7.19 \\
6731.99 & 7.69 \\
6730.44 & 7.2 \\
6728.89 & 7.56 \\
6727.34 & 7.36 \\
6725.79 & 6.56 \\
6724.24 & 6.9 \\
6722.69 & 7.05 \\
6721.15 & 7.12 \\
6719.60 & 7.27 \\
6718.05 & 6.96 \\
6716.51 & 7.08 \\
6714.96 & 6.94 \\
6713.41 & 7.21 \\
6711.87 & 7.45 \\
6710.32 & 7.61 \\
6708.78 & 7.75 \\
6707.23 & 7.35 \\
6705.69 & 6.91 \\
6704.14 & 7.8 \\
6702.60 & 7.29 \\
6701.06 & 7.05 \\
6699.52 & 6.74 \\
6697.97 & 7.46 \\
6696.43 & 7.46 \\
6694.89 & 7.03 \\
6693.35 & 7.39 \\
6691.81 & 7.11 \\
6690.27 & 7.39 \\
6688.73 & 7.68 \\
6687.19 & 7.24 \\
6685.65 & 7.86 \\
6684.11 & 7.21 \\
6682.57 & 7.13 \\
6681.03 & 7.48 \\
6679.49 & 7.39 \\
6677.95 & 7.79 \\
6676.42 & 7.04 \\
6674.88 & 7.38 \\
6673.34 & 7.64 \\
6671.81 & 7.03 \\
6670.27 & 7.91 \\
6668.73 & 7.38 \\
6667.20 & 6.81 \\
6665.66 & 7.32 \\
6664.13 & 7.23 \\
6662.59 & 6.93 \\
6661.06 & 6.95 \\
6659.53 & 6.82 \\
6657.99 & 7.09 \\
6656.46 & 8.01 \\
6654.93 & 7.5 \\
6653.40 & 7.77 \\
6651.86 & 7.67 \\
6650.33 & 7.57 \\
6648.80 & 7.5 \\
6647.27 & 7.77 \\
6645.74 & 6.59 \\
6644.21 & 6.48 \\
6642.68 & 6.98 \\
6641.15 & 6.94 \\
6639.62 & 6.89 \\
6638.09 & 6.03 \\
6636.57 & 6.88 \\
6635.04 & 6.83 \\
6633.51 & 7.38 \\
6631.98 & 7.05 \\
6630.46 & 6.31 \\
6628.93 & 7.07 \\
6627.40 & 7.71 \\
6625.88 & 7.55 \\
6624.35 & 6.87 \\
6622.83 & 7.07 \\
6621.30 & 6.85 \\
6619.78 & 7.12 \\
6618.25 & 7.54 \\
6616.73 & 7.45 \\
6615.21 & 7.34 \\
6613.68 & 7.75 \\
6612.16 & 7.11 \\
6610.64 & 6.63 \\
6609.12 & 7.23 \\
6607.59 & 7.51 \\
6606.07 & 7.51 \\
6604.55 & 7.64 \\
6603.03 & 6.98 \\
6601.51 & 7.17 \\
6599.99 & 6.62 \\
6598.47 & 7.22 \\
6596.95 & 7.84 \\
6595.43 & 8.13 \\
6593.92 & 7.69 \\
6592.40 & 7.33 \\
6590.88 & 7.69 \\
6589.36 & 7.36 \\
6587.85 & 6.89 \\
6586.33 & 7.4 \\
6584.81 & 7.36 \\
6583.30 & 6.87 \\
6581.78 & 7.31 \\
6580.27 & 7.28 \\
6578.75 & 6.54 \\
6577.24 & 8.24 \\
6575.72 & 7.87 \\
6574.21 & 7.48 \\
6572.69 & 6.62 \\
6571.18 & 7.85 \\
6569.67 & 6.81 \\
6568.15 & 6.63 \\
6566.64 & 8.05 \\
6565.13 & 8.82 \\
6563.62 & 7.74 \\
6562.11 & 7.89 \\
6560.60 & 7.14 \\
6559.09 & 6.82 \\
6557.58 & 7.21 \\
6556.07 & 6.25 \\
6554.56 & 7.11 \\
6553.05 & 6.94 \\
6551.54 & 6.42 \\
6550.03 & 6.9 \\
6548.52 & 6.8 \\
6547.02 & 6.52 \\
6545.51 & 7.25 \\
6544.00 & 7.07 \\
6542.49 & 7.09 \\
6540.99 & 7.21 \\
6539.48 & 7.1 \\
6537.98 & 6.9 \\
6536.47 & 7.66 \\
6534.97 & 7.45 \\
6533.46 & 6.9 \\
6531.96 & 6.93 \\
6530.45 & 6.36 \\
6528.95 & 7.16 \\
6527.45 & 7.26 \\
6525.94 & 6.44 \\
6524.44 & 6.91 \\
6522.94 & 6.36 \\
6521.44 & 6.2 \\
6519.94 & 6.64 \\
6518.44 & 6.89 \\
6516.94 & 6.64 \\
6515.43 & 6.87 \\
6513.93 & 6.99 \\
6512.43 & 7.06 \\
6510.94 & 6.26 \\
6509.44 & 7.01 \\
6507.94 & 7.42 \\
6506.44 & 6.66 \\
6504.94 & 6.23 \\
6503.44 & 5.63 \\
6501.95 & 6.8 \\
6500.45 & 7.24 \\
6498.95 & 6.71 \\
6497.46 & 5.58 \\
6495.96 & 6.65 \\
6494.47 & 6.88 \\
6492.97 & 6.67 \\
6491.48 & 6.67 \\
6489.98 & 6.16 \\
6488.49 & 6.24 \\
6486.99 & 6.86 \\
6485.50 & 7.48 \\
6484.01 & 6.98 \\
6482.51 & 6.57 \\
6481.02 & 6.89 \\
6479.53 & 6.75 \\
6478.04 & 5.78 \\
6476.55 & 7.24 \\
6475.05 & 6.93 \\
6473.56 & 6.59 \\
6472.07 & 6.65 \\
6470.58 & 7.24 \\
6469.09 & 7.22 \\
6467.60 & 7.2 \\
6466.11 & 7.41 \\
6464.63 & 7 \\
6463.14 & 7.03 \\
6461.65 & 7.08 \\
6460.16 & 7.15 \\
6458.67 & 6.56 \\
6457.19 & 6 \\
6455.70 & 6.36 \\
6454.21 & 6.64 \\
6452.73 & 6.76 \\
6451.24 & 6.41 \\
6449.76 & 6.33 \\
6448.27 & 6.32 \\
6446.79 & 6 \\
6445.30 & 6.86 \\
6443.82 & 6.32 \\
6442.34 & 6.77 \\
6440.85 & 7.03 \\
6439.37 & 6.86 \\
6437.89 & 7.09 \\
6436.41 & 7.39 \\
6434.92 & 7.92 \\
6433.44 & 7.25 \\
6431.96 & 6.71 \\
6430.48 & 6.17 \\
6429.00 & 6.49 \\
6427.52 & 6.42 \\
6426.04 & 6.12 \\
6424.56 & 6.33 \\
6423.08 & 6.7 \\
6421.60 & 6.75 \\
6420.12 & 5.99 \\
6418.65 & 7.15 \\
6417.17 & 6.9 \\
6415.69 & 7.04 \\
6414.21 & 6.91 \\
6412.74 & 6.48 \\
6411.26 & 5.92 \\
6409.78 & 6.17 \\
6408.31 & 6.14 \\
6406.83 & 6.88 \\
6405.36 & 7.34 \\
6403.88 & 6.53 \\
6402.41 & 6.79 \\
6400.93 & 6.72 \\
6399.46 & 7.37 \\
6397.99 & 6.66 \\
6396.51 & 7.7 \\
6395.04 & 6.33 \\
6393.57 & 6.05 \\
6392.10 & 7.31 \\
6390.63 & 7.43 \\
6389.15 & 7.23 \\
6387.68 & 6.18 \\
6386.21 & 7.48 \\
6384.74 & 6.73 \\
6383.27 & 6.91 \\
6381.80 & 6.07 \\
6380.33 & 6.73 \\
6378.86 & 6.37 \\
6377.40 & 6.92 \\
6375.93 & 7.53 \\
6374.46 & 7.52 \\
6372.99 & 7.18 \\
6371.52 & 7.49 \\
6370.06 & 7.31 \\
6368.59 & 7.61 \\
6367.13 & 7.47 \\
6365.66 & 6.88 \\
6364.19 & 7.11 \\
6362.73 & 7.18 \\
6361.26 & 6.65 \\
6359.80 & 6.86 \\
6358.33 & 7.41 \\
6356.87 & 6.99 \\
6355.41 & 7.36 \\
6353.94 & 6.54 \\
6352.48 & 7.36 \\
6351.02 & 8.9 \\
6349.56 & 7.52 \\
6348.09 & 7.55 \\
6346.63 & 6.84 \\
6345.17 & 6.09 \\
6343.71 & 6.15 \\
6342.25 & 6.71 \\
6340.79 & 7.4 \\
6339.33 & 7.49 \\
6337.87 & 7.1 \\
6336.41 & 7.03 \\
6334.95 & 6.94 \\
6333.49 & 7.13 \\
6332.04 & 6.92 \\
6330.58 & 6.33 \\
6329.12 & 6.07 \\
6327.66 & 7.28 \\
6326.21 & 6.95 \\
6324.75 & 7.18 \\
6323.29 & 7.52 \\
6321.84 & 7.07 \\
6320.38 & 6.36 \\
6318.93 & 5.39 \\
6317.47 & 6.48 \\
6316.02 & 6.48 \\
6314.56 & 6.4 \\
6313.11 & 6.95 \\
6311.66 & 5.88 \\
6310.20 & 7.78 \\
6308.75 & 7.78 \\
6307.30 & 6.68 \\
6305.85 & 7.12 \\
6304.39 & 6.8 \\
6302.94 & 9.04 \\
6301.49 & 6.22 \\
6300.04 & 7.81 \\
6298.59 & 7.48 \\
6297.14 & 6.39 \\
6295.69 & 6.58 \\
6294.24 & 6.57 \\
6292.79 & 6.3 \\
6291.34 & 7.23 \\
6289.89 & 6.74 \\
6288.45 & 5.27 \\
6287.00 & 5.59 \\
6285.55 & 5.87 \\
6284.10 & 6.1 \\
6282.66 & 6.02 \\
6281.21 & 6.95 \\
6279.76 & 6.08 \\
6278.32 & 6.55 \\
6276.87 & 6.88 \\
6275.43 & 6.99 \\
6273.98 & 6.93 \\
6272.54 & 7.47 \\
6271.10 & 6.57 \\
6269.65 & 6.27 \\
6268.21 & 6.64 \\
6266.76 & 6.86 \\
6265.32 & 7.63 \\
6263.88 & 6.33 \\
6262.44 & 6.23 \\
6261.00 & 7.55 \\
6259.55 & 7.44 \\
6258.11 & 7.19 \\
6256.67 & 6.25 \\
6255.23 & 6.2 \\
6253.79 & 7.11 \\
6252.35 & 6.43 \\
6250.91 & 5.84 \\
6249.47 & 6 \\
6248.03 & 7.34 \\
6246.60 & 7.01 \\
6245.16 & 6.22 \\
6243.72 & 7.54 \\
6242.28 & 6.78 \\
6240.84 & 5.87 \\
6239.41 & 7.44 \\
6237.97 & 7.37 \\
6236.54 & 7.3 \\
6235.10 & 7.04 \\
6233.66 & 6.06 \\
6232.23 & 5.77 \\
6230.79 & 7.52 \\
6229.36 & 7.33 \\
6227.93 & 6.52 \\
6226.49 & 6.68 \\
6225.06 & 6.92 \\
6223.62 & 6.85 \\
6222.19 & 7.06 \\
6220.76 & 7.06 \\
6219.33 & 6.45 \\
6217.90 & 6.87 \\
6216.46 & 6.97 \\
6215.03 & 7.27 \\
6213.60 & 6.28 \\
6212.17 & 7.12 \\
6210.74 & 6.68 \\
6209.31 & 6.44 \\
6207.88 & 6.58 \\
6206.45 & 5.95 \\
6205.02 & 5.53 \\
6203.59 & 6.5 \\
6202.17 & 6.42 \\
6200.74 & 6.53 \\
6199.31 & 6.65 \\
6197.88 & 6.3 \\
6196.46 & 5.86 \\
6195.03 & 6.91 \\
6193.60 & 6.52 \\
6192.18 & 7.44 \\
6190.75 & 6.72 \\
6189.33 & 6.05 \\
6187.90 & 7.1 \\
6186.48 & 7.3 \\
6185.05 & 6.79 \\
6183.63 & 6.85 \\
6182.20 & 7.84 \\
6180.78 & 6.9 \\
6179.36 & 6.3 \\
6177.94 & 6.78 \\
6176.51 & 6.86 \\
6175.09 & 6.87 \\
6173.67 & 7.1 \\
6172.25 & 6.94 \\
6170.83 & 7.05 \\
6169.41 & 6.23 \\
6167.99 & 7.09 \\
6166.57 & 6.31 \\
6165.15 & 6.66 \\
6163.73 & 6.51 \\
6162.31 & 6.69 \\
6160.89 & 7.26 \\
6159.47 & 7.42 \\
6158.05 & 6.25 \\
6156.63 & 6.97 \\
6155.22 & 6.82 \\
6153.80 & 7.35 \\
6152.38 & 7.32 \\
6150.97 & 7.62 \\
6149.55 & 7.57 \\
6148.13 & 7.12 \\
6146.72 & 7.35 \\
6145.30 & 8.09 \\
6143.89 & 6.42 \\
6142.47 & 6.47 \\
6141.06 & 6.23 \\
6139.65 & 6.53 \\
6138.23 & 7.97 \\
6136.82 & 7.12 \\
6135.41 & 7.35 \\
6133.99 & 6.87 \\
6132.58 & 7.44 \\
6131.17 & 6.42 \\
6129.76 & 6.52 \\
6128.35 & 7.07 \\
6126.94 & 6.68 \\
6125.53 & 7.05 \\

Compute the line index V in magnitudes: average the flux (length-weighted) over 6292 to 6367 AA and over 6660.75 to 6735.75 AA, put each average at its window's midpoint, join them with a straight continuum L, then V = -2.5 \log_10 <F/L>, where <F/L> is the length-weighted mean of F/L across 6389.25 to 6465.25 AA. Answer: 0.05 mag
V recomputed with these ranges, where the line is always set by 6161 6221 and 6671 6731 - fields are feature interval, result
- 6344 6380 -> -0.04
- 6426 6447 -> 0.03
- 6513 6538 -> 0.04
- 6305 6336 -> 0.01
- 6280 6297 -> 0.09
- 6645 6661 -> -0.03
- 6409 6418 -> 0.06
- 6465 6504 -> 0.05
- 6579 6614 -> -0.02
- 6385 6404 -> 0.00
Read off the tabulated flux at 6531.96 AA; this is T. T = 6.93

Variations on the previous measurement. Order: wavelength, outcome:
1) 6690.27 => 7.39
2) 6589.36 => 7.36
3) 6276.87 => 6.88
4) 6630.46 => 6.31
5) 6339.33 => 7.49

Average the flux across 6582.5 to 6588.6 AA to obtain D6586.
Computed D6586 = 7.13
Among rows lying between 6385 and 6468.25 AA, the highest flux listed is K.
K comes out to 7.92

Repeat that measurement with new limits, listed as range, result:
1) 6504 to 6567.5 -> 8.82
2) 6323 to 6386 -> 8.9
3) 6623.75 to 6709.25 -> 8.01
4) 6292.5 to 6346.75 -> 9.04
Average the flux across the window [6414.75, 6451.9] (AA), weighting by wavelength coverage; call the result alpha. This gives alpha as 6.69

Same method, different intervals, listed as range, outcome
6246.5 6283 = 6.72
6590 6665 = 7.22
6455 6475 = 6.89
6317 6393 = 7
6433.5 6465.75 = 6.77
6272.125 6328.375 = 6.74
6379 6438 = 6.75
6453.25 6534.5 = 6.74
